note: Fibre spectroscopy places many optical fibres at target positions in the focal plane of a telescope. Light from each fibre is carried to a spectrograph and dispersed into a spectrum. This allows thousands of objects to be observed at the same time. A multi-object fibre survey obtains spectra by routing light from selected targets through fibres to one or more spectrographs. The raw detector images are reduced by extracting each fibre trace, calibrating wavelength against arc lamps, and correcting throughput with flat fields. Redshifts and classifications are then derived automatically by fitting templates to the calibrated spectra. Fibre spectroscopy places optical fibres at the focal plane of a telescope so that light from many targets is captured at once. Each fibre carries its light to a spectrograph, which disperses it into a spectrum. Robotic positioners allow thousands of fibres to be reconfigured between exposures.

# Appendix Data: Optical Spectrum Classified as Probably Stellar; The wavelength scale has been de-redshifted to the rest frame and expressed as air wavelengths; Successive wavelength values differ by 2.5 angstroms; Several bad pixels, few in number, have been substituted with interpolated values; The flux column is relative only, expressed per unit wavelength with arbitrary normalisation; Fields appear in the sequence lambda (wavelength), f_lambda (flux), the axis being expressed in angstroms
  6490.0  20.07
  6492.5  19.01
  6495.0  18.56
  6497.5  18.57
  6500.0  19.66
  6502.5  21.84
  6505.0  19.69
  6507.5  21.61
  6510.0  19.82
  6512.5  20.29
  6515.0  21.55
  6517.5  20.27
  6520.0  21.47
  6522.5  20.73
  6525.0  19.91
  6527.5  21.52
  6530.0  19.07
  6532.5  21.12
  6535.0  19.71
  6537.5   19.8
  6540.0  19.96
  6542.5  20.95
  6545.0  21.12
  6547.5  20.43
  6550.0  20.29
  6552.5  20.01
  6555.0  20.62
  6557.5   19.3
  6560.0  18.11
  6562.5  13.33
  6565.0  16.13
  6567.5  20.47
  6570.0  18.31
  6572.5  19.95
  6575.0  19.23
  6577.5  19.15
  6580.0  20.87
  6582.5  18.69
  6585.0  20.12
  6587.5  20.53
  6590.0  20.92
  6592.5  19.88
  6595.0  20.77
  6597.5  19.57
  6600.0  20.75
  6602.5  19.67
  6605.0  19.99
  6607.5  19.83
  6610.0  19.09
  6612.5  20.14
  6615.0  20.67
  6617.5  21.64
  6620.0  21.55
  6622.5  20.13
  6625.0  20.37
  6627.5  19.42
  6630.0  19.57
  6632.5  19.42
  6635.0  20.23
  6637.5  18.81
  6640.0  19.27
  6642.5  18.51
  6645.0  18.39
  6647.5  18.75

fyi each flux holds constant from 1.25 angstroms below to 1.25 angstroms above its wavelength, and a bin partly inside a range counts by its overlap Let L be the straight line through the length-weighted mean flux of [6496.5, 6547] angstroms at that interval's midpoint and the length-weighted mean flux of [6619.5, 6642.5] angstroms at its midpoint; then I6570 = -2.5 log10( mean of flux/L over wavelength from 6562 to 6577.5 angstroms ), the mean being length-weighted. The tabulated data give 0.11 mag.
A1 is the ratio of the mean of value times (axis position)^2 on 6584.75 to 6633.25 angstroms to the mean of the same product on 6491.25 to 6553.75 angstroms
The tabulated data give 1.0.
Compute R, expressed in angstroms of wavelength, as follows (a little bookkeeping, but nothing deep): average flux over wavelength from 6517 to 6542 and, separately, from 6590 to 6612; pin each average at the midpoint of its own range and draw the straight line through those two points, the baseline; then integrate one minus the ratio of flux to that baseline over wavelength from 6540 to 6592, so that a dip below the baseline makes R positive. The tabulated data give 1.91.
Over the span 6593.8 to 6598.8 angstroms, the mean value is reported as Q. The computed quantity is 20.2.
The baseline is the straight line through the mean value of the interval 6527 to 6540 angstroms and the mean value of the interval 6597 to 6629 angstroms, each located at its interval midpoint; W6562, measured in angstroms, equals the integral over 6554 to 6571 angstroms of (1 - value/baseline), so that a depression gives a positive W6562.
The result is 1.8 angstroms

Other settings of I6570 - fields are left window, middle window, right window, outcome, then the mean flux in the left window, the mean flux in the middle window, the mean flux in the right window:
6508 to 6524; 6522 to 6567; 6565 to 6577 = 0.02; 20.7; 19.6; 19.1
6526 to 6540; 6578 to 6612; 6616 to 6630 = 0.02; 20.2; 20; 20.5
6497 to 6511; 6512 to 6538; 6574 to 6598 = -0.02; 20.3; 20.5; 20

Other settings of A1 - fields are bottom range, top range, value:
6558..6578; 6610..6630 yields 1.15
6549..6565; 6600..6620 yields 1.12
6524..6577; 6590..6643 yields 1.05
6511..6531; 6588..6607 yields 1.00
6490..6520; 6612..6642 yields 1.03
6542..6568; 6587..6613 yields 1.07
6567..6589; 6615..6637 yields 1.04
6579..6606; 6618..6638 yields 1.01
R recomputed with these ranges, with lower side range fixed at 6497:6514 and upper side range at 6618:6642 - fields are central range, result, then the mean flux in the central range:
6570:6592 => 0.2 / 19.8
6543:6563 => 0.7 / 19.4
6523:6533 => -0.1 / 20.4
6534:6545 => 0.0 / 20.2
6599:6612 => 0.1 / 19.9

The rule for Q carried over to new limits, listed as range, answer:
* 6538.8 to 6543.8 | 20.5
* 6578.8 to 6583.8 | 19.8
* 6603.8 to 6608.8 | 19.9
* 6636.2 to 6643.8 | 18.9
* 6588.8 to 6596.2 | 20.5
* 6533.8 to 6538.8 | 19.8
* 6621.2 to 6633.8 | 19.8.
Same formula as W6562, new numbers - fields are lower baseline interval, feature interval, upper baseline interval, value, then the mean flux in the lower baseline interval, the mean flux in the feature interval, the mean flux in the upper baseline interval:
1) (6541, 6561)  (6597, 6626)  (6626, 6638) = -0.89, 20.1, 20.3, 19.6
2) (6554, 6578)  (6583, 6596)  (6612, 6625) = -0.56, 18.4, 20.3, 20.8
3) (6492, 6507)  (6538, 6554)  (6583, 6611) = -0.45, 19.7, 20.4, 20.1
